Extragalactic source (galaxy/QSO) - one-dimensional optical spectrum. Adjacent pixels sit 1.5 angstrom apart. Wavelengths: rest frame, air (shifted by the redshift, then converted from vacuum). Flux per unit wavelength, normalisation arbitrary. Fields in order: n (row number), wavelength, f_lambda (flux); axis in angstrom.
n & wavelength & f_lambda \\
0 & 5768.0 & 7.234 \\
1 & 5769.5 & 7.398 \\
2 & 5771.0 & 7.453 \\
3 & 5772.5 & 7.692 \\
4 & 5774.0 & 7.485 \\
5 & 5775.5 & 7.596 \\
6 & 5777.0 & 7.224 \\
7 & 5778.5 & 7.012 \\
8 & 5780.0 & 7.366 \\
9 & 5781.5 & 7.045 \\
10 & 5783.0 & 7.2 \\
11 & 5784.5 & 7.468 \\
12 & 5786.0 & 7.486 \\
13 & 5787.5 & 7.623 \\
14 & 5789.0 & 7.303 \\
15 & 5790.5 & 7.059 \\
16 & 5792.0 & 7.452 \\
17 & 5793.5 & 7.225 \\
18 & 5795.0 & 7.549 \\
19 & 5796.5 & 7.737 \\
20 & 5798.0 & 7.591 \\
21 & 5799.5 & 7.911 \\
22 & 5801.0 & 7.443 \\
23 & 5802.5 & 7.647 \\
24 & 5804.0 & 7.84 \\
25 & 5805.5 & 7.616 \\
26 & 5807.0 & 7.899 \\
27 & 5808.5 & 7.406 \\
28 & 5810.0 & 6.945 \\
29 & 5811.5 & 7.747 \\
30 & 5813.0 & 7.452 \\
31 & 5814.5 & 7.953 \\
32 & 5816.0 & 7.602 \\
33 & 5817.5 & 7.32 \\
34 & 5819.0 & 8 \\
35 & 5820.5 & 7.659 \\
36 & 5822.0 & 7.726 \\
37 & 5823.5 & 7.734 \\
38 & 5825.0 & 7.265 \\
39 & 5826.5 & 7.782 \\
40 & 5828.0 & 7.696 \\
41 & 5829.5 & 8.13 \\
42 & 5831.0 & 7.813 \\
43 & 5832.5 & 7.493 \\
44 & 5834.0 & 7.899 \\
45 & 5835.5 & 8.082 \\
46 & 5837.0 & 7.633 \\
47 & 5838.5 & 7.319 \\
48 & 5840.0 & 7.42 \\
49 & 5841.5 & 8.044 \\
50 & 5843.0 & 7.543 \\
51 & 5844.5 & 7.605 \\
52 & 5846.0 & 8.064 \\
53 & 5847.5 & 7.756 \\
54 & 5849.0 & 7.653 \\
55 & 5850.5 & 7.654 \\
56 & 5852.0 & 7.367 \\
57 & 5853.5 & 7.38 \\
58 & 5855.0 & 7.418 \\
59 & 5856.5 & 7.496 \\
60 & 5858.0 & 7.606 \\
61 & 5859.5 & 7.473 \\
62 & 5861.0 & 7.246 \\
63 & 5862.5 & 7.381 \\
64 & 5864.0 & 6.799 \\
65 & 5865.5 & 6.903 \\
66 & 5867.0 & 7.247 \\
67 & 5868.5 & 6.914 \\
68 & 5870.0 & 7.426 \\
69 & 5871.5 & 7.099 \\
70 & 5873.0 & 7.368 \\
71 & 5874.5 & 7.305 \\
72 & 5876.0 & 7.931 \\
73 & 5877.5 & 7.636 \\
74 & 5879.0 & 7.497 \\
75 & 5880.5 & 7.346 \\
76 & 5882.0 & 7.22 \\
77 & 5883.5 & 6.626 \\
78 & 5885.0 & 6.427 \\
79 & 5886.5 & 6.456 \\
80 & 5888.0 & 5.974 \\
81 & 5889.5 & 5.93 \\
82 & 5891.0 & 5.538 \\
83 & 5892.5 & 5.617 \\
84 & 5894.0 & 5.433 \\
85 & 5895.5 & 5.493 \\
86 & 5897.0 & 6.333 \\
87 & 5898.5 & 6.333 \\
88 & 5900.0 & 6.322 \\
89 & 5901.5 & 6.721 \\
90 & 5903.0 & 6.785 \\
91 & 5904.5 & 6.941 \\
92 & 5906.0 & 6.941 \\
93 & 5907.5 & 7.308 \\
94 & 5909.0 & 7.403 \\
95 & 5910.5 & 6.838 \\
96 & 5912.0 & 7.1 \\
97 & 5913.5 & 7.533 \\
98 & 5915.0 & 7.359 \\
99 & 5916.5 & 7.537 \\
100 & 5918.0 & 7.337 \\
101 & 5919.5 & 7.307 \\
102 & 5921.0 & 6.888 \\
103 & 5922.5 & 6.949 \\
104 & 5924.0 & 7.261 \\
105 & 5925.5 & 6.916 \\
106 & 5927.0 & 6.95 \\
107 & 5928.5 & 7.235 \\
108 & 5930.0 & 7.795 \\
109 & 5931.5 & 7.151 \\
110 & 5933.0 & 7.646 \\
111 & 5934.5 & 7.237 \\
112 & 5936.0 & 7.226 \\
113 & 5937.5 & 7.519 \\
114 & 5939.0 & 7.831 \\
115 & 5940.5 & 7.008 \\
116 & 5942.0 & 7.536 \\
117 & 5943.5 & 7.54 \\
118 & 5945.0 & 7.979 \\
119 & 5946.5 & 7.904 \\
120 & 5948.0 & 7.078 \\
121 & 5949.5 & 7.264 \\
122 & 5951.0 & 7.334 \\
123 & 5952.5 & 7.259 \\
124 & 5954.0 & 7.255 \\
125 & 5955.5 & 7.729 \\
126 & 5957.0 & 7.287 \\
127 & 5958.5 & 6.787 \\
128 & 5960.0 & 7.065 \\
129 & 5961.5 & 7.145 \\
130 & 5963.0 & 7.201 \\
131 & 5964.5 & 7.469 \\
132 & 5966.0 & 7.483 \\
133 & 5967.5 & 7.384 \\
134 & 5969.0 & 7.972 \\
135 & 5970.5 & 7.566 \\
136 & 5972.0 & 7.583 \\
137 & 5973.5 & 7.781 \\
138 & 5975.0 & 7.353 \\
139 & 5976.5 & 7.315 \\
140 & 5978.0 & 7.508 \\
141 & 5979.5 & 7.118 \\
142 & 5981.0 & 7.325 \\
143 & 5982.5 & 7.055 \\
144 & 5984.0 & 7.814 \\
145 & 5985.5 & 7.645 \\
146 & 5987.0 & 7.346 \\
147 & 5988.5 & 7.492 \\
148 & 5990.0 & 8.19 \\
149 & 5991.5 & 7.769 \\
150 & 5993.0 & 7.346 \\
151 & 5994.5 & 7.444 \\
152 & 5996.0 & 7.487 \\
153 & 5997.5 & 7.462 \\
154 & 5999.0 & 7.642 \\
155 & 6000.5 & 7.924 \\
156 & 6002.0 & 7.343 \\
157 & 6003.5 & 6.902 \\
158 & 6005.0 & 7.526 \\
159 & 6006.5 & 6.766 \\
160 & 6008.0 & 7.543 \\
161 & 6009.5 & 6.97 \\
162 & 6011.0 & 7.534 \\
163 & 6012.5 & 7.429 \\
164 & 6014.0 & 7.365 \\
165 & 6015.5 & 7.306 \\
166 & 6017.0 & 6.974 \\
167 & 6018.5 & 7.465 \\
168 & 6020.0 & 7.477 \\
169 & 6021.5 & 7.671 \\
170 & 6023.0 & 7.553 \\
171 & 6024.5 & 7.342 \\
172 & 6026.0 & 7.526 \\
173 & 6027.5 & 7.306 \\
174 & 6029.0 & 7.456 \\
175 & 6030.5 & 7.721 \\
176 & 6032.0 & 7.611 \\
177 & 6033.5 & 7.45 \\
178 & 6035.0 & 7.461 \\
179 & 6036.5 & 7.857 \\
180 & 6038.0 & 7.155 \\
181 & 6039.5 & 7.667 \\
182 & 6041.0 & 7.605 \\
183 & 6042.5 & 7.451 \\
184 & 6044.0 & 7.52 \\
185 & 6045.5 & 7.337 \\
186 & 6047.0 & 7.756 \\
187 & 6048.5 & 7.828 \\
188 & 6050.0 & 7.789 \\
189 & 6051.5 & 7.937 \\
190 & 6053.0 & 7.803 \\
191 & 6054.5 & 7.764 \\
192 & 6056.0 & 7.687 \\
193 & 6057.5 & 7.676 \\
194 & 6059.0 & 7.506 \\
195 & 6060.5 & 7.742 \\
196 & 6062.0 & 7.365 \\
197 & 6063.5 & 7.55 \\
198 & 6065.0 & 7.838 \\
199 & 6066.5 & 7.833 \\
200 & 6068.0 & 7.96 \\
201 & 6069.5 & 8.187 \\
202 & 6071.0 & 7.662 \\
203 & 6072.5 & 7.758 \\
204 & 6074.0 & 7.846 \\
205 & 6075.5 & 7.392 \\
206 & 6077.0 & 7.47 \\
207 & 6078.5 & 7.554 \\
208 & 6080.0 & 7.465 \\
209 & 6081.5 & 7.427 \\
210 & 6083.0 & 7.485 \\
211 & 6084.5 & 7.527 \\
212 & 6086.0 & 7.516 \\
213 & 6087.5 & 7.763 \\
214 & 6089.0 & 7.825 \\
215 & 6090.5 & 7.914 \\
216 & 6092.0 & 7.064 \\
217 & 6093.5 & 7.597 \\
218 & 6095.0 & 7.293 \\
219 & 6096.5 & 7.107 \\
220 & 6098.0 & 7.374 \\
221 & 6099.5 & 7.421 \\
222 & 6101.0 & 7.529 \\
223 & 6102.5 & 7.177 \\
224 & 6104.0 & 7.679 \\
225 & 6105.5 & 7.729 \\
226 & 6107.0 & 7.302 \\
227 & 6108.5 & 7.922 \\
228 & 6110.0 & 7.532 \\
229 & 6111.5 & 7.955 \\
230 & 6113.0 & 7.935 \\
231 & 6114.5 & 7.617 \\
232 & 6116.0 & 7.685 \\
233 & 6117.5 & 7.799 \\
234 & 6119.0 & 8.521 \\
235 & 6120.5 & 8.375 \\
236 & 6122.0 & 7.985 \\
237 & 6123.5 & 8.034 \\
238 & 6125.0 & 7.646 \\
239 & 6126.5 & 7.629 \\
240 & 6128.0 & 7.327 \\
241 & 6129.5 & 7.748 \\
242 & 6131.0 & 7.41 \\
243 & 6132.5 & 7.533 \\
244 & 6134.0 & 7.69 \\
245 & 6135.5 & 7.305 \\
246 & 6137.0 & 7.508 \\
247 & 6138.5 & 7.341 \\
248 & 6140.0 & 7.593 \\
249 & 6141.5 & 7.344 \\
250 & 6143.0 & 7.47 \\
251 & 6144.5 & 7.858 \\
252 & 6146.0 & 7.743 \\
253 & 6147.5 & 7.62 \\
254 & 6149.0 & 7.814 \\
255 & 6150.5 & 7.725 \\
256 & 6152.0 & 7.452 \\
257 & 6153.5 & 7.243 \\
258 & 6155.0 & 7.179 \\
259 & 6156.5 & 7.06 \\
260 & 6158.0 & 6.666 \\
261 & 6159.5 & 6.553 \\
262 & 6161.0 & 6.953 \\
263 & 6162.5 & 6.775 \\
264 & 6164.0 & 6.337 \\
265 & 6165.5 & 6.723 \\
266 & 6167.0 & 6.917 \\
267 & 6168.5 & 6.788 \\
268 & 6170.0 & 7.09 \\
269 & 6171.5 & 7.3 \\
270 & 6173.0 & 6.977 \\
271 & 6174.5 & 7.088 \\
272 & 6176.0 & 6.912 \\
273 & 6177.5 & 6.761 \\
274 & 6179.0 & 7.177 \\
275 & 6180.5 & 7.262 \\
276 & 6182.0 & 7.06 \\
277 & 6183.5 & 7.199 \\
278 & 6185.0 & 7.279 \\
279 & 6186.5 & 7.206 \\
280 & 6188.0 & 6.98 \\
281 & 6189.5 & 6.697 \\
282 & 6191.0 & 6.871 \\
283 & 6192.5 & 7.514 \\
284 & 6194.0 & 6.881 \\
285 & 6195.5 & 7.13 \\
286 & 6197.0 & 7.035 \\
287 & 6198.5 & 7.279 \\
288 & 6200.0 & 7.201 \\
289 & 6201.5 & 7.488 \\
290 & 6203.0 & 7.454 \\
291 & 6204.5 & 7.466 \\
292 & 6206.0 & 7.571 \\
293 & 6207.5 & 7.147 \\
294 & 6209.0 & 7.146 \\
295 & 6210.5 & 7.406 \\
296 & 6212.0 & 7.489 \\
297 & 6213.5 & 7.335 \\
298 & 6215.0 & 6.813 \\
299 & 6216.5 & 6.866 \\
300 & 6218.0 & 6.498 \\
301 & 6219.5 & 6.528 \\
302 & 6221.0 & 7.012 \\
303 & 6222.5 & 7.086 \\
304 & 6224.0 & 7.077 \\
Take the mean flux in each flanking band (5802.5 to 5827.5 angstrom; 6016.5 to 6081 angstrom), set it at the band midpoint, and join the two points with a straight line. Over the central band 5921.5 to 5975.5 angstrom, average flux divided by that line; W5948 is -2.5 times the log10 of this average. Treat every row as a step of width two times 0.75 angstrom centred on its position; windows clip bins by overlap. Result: 0.03 mag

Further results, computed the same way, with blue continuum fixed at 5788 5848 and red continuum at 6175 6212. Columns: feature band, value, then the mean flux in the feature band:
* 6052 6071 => -0.06 mag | 7.74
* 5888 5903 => 0.25 mag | 6.01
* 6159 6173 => 0.06 mag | 6.84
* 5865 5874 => 0.06 mag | 7.17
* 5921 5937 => 0.04 mag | 7.22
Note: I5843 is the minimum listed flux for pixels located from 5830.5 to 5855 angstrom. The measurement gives 7.319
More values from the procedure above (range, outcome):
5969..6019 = 6.766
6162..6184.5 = 6.337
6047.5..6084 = 7.365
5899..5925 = 6.322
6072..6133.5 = 7.064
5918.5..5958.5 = 6.787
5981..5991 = 7.055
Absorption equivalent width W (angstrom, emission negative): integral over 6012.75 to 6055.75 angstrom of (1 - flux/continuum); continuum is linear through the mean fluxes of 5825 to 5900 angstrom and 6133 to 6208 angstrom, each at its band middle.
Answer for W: -2.1 angstrom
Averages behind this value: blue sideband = 7.17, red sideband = 7.19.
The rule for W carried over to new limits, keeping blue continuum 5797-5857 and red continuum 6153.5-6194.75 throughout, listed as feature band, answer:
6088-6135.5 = -3.72 angstrom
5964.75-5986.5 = -0.38 angstrom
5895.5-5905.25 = 1.32 angstrom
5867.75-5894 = 2.59 angstrom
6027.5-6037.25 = -0.43 angstrom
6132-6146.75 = -1.04 angstrom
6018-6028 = -0.29 angstrom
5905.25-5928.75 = 0.94 angstrom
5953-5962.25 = 0.23 angstrom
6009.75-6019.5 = -0.06 angstrom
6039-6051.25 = -0.69 angstrom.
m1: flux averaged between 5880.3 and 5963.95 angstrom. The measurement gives 7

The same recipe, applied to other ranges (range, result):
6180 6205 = 7.17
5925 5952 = 7.4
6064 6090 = 7.68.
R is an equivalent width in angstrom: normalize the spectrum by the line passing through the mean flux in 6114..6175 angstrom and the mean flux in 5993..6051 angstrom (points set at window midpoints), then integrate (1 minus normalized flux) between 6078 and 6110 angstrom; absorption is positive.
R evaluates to -0.4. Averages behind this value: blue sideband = 7.46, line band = 7.51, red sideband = 7.4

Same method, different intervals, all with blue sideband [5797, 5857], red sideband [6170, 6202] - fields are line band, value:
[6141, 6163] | -0.4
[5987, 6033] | -0.5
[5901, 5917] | 0.8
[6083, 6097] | -0.5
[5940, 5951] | 0.0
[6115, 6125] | -1.1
